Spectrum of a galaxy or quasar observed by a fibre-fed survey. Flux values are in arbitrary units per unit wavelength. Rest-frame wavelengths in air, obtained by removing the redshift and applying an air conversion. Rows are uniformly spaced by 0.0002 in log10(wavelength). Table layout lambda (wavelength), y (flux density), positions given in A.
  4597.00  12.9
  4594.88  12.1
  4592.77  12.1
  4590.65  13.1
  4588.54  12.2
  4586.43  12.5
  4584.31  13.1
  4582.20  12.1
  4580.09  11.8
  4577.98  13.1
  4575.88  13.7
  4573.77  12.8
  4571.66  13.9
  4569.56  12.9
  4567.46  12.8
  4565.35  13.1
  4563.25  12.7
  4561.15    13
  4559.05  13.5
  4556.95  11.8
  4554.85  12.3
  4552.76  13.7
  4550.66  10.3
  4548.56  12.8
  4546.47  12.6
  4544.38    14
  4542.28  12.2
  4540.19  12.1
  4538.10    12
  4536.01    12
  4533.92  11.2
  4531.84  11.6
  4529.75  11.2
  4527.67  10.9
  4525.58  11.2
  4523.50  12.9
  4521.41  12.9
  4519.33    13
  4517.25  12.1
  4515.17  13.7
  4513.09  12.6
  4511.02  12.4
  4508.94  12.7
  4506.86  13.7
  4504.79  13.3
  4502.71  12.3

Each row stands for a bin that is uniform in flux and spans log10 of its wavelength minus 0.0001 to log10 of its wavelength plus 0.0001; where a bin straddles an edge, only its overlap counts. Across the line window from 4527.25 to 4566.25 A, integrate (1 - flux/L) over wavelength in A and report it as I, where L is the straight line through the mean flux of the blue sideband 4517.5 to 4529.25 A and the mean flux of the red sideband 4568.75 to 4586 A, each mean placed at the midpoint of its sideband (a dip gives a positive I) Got 0.6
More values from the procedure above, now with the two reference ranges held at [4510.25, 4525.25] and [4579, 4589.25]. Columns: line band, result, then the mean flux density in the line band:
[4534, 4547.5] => 0.2 A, 12.4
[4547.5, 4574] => -0.6 A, 12.7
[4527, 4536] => 0.9 A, 11.3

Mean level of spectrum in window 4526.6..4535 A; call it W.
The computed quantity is 11.2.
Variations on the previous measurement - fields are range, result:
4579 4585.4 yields 12.3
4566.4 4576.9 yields 13.2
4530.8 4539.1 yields 11.7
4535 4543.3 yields 12.1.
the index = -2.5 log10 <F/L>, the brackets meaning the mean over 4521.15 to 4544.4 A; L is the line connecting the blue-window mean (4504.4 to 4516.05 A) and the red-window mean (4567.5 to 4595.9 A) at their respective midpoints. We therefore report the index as 0.09 mag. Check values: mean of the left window 13.1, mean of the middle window 11.9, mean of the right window 12.7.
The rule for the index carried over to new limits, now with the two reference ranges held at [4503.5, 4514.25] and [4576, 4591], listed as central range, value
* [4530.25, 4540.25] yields 0.097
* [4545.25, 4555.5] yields 0.032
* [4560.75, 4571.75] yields -0.027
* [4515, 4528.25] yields 0.046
